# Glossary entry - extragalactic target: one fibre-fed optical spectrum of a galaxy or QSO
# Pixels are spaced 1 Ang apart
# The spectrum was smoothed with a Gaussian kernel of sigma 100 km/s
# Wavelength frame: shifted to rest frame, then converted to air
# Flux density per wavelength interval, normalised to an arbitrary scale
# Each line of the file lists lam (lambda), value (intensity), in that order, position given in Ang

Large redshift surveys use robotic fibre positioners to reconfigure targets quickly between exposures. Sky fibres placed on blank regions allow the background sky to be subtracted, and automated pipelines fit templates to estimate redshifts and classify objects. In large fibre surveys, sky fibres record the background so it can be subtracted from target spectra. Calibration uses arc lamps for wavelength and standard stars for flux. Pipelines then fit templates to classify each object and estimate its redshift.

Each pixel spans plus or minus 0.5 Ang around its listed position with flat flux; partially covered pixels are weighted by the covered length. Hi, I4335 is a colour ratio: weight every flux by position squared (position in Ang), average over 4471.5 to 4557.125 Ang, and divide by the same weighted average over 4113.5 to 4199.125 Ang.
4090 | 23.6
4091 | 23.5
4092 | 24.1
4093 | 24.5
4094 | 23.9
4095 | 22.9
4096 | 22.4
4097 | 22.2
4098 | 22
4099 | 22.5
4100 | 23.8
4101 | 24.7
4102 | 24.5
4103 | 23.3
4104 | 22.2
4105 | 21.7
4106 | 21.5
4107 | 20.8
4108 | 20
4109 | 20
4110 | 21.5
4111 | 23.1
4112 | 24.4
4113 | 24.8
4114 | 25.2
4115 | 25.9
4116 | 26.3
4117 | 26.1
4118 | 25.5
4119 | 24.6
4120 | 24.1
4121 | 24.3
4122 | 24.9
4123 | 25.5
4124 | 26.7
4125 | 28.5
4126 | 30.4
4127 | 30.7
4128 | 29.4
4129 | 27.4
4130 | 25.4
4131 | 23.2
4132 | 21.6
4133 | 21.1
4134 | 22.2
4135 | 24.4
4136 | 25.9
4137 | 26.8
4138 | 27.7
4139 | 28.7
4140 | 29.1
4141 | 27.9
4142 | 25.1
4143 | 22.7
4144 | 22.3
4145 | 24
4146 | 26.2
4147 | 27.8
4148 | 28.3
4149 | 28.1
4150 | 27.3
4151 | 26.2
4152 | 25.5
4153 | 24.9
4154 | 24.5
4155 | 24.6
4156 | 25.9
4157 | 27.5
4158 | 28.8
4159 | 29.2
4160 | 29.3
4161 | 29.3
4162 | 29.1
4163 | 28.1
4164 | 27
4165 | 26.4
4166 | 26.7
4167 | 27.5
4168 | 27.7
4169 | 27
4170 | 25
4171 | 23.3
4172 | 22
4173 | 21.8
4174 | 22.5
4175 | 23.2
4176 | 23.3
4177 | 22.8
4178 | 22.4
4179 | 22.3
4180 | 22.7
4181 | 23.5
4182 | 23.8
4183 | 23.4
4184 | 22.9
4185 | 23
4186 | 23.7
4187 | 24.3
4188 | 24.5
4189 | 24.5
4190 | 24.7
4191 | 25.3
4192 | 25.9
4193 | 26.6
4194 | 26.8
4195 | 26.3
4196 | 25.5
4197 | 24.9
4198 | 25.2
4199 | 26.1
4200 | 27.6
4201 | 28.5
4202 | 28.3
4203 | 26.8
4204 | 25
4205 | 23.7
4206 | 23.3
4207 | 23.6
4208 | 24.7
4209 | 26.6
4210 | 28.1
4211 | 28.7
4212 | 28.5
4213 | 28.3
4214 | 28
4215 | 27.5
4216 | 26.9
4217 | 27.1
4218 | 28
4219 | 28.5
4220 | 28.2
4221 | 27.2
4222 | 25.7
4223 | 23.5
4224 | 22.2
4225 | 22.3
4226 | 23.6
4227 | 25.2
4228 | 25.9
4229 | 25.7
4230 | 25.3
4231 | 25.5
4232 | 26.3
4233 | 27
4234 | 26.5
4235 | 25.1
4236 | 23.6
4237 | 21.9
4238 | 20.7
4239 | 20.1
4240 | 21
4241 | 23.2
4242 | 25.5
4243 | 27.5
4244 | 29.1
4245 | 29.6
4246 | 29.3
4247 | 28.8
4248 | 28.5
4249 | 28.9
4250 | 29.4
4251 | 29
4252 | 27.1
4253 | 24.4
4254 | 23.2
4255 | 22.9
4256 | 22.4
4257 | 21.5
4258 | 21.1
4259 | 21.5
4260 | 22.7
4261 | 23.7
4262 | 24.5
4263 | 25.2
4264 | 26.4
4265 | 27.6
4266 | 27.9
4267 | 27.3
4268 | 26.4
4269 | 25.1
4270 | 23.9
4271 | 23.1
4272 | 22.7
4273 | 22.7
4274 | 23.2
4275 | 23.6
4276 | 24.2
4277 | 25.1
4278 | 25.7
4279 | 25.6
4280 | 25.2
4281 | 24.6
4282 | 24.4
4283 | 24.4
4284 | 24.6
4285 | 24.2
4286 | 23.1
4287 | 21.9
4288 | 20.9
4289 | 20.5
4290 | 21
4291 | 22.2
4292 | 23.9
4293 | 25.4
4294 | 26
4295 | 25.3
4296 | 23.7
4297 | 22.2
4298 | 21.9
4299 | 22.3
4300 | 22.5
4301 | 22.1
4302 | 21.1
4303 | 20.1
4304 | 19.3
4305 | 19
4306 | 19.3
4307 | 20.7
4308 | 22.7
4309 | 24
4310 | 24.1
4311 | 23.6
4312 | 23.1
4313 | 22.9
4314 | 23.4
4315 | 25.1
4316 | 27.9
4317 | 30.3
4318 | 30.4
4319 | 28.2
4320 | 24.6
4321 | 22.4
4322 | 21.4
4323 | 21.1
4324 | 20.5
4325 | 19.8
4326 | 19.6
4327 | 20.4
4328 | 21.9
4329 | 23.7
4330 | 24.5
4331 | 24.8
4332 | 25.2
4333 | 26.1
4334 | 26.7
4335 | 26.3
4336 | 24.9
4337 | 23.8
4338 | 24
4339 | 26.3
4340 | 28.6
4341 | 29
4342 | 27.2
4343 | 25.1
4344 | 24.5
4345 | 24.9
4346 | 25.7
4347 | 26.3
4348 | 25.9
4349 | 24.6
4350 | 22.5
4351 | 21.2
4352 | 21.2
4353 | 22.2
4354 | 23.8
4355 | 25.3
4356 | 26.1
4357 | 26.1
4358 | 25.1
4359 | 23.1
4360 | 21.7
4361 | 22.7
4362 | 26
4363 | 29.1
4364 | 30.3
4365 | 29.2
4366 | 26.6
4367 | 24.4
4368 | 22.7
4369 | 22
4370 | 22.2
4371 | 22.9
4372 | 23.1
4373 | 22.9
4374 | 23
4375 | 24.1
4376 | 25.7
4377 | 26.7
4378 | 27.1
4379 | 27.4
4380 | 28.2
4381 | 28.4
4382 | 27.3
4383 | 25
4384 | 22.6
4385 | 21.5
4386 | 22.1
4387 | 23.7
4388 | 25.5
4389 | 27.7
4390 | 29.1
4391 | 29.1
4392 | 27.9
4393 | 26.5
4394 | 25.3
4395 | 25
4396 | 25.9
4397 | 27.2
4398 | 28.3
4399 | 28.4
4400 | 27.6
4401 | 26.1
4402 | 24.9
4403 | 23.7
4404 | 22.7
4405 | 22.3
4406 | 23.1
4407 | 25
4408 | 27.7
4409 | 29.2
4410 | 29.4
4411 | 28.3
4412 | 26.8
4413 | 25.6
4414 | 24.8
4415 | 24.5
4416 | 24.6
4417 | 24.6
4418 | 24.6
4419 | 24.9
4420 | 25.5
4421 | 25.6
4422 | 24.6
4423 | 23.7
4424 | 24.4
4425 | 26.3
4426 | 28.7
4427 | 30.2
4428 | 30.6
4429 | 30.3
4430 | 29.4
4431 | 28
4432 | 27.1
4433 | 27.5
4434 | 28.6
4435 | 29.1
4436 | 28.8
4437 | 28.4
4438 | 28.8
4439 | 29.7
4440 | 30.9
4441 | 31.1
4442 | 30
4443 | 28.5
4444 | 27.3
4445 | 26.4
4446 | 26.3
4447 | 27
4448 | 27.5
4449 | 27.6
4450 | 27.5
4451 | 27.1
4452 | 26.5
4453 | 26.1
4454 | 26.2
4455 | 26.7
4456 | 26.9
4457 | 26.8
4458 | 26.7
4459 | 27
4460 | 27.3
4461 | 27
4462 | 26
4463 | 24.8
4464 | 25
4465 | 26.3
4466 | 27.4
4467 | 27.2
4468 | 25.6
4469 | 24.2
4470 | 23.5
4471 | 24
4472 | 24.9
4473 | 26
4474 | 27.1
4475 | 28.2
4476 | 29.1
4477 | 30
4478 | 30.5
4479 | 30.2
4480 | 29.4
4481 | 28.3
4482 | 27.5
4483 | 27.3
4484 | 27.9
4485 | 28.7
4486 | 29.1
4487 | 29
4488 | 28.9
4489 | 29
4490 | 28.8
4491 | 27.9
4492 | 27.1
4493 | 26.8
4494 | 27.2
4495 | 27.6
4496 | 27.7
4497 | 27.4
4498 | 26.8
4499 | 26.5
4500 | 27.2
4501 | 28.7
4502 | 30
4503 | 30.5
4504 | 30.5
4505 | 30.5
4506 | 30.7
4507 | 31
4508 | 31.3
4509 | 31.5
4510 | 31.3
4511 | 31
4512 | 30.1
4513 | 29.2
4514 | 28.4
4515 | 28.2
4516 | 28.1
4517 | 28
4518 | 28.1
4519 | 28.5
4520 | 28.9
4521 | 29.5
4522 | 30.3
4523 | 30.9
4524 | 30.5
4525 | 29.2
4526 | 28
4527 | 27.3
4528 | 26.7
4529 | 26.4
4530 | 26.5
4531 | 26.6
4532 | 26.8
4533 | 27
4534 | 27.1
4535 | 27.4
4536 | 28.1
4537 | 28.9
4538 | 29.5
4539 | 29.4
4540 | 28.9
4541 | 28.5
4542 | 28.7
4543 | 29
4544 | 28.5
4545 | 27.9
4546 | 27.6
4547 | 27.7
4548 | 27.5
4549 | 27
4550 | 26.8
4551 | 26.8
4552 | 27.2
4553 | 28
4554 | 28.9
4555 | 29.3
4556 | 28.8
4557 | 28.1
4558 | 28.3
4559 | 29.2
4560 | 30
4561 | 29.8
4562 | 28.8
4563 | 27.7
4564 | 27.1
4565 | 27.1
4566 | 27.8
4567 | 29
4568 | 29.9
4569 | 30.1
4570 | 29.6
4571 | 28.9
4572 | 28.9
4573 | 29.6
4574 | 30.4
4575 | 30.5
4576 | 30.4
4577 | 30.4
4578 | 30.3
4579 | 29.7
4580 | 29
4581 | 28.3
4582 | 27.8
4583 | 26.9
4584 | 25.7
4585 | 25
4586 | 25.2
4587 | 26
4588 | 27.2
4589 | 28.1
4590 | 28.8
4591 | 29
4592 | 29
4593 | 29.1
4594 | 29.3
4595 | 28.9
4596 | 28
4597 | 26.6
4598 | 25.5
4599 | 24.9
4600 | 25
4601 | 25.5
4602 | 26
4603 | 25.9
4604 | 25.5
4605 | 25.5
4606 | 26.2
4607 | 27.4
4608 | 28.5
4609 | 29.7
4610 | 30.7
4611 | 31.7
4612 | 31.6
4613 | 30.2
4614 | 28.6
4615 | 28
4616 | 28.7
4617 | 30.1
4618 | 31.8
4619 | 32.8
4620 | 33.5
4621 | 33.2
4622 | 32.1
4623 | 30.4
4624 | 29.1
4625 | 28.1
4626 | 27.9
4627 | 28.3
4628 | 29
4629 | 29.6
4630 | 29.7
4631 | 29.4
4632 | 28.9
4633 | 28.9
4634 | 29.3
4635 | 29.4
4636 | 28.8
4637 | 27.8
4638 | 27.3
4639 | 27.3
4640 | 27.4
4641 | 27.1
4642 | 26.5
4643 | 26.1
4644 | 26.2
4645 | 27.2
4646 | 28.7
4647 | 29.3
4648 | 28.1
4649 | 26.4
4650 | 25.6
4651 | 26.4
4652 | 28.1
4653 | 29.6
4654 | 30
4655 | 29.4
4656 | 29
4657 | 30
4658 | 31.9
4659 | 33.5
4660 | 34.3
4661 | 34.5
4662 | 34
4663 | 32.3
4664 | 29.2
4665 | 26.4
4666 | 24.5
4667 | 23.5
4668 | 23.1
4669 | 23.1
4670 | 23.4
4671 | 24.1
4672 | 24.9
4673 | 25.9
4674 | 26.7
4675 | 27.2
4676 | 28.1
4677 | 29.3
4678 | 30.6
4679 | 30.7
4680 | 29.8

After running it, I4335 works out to 1.3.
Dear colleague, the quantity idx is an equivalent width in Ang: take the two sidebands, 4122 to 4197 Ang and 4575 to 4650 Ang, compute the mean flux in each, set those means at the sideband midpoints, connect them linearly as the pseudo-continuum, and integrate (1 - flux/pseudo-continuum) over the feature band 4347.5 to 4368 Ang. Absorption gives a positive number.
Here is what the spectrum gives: 1.5 Ang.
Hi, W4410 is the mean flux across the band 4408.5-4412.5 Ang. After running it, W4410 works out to 28.4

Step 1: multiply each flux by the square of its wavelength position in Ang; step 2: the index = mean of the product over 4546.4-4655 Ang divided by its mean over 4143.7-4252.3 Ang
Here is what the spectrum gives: 1.32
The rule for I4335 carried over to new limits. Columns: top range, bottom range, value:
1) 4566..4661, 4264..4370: 1.36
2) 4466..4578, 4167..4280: 1.30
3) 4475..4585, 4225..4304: 1.32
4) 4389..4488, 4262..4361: 1.20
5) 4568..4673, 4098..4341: 1.37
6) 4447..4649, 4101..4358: 1.31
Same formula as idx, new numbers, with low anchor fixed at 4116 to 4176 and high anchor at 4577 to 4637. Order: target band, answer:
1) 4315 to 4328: 1.51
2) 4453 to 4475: 1.33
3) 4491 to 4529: -1.21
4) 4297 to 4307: 2.22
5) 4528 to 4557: 0.33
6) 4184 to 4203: 0.49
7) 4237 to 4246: 0.63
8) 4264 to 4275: 0.70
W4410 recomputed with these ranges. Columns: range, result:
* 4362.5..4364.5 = 29.7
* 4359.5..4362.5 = 23.5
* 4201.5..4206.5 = 25.4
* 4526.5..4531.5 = 26.7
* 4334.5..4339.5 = 25.1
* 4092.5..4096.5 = 23.4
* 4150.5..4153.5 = 25.5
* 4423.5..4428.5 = 28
